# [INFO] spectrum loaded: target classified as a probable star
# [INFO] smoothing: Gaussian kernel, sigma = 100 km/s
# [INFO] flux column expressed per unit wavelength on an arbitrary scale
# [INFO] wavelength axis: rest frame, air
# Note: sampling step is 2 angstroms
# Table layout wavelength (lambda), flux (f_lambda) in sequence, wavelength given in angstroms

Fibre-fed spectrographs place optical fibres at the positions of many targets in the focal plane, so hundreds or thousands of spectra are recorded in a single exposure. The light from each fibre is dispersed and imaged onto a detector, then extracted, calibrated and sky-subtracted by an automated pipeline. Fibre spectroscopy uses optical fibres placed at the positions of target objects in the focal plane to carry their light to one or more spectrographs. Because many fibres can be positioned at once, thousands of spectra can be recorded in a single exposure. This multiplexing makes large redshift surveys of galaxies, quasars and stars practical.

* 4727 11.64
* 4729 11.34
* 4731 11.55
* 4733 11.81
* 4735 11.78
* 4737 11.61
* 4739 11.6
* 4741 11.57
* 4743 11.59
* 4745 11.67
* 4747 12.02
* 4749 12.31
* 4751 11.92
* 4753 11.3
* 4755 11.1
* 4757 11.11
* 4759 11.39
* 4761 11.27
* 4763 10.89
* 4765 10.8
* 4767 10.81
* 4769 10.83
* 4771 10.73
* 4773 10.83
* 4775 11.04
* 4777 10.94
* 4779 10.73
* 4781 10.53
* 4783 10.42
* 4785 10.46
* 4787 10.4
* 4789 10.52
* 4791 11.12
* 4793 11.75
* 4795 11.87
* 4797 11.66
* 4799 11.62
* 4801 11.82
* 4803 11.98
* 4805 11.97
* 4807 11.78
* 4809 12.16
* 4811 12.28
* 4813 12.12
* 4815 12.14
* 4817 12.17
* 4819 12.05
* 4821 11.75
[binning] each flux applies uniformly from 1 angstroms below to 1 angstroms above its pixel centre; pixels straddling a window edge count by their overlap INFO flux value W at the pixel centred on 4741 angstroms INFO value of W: 11.57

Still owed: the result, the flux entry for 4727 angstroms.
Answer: 11.64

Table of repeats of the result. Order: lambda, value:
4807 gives 11.78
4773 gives 10.83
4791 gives 11.12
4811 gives 12.28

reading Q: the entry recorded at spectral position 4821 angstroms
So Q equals 11.75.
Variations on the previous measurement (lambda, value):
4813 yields 12.12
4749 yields 12.31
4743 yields 11.59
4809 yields 12.16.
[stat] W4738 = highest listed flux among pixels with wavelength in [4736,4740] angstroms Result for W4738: 11.61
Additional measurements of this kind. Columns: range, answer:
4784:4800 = 11.87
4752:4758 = 11.3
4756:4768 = 11.39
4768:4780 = 11.04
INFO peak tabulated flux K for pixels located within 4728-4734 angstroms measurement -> 11.81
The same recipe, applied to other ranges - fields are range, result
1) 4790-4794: 11.75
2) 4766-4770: 10.83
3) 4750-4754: 11.92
